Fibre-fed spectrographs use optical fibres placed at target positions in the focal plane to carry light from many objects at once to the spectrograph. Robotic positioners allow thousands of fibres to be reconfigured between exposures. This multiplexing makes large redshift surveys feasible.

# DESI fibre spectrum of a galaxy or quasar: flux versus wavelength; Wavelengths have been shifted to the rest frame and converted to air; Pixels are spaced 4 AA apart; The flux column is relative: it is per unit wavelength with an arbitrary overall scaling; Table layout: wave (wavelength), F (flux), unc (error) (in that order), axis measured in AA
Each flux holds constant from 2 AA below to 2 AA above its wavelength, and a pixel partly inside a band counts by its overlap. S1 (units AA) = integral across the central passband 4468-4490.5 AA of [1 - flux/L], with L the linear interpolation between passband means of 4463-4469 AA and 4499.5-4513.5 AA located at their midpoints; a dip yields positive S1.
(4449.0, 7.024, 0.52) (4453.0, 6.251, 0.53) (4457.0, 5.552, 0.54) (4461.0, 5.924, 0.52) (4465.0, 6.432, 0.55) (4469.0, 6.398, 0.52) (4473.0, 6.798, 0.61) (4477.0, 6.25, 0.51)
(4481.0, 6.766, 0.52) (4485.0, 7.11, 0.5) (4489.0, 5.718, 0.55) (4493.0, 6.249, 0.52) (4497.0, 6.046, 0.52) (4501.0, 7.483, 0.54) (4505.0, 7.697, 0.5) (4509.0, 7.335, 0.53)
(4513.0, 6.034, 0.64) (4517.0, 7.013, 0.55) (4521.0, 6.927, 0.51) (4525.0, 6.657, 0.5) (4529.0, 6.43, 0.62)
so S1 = 0.5 AA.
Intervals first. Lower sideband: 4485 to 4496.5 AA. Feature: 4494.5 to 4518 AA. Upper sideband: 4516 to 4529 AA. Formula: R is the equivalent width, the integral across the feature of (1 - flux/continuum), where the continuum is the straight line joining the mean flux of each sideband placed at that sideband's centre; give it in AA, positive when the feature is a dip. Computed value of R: -1.6 AA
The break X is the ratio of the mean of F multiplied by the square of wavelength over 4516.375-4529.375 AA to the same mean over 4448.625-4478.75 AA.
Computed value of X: 1.1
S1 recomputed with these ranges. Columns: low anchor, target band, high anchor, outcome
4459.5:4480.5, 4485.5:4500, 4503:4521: 1.1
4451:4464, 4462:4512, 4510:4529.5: -3.0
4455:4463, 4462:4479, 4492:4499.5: -1.6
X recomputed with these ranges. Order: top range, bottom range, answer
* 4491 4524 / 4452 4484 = 1.10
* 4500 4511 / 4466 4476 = 1.16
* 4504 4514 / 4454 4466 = 1.21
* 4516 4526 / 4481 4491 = 1.08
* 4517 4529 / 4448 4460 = 1.13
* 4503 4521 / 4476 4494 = 1.10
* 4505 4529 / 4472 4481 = 1.06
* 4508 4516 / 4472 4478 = 1.04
